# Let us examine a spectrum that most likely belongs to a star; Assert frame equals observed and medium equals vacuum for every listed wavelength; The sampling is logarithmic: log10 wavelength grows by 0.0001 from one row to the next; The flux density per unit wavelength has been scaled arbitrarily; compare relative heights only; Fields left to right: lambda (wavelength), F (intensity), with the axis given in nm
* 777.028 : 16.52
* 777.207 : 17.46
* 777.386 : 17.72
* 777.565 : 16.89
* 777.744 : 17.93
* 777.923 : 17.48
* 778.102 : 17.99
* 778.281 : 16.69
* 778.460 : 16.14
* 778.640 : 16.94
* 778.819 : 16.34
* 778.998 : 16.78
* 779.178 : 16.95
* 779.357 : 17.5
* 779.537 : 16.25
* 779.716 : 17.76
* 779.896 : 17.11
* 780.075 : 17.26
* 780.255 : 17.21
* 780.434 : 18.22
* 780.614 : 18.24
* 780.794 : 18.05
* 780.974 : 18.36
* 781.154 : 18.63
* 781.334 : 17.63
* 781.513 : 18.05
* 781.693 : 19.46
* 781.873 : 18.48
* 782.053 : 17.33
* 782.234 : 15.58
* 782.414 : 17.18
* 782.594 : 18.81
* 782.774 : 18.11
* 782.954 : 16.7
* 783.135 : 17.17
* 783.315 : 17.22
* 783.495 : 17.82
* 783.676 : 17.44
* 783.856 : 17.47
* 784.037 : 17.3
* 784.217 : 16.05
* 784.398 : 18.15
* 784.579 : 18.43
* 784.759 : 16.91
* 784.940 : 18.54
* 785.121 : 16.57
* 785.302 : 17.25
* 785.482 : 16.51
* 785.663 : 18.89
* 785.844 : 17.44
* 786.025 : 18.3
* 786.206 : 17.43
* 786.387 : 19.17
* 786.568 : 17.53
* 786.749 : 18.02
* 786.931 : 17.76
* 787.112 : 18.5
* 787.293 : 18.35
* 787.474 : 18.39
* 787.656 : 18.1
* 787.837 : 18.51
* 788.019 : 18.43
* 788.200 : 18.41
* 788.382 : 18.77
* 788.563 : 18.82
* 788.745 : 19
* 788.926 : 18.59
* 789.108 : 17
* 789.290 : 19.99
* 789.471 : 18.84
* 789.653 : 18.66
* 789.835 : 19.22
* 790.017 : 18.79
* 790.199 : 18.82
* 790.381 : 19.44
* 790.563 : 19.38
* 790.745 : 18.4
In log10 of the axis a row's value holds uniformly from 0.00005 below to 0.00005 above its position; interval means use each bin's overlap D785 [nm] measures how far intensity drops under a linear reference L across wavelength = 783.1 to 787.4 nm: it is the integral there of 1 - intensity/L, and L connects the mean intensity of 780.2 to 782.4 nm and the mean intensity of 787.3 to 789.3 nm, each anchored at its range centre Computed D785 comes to 0.13 nm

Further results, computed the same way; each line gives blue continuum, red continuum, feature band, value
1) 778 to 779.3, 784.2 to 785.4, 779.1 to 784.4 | -0.12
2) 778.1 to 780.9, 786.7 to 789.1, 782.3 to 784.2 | 0.03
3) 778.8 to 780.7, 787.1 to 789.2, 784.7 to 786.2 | 0.04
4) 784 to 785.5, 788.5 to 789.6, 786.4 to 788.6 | -0.01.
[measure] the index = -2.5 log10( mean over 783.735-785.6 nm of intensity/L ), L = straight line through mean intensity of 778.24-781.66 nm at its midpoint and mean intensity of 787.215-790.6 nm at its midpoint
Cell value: 0.046 mag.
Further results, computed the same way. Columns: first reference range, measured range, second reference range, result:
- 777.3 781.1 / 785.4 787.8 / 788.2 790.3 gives 0.020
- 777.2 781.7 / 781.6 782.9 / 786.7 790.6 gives 0.000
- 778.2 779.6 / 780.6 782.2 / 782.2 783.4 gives -0.064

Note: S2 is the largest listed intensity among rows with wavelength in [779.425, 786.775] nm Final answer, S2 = 19.46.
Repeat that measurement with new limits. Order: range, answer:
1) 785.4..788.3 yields 19.17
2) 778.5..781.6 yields 18.63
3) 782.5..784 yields 18.81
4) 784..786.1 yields 18.89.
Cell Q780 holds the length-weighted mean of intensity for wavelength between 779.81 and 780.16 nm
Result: 17.2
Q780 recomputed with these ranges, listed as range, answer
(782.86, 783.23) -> 16.9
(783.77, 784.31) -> 16.9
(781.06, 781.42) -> 18.1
